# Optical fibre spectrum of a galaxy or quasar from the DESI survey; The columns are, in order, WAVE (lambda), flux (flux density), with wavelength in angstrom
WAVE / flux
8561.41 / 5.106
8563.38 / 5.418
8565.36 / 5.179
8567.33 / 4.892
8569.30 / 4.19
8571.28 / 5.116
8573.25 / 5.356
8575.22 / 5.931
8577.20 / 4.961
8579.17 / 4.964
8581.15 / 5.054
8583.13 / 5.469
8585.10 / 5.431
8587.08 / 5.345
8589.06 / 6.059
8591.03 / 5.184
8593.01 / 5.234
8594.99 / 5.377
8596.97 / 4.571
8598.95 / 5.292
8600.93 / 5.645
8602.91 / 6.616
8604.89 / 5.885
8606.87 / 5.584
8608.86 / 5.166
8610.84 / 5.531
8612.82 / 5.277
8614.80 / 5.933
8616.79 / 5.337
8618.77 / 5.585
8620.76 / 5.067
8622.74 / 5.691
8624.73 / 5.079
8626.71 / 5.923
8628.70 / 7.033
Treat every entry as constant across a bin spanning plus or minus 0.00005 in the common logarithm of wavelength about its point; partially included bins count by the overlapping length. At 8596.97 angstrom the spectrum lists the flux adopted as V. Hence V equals 4.571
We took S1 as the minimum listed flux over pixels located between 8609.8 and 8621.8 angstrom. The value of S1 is 5.067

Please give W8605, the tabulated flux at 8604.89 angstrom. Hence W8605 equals 5.885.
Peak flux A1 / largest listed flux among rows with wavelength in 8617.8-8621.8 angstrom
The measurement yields 5.585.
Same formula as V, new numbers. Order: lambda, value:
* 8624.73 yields 5.079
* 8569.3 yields 4.19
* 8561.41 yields 5.106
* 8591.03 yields 5.184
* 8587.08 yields 5.345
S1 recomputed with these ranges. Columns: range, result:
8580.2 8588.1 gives 5.054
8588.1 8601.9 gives 4.571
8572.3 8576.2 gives 5.356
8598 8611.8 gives 5.166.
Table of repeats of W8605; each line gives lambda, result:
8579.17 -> 4.964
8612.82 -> 5.277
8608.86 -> 5.166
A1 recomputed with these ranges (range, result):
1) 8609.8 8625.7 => 5.933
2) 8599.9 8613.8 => 6.616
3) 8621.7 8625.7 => 5.691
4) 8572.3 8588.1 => 5.931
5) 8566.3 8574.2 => 5.356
